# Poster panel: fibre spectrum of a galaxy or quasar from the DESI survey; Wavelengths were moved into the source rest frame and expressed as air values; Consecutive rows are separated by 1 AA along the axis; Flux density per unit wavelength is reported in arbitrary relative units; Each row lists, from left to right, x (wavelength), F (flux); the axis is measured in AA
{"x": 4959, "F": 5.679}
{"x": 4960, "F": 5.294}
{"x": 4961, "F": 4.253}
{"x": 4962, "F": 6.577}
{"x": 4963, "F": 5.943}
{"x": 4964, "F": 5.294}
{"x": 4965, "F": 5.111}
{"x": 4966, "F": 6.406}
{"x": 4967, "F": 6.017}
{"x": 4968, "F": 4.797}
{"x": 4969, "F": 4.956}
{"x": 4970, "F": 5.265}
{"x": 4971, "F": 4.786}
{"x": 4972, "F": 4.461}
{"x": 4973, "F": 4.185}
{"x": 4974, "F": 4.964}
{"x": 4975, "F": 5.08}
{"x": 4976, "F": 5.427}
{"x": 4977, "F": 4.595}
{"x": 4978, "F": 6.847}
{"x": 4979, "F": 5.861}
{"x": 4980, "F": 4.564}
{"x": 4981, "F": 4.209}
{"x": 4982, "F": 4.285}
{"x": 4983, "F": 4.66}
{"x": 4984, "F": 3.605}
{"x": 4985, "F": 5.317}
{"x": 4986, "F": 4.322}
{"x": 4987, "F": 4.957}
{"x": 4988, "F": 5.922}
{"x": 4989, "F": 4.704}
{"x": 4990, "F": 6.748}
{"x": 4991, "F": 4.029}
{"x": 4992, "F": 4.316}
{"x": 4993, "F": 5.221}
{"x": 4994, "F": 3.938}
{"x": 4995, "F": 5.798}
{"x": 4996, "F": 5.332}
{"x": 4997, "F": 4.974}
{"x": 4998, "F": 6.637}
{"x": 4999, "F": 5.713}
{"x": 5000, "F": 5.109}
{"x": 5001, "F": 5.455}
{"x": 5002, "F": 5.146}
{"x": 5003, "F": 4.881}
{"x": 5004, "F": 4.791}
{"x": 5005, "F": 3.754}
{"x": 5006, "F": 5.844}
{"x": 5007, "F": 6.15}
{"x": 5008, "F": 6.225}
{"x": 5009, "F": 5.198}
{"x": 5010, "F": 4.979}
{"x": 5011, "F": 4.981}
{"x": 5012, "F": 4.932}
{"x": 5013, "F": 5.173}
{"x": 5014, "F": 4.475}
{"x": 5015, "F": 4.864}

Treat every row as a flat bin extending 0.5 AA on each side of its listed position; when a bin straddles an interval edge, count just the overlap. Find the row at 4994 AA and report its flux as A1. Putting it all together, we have 3.938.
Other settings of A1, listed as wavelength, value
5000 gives 5.109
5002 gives 5.146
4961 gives 4.253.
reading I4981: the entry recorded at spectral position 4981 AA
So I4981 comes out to 4.209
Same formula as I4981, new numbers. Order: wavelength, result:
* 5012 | 4.932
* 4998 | 6.637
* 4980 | 4.564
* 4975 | 5.08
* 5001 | 5.455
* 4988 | 5.922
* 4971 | 4.786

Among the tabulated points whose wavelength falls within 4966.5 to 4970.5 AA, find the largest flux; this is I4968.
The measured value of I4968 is 6.017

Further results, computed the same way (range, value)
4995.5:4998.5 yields 6.637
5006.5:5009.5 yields 6.225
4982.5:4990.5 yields 6.748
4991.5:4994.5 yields 5.221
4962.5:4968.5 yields 6.406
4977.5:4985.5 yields 6.847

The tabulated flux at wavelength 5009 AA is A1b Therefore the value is 5.198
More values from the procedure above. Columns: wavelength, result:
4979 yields 5.861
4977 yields 4.595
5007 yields 6.15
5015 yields 4.864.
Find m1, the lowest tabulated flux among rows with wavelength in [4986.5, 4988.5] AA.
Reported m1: 4.957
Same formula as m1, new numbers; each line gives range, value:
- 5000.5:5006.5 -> 3.754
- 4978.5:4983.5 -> 4.209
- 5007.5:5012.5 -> 4.932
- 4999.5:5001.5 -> 5.109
